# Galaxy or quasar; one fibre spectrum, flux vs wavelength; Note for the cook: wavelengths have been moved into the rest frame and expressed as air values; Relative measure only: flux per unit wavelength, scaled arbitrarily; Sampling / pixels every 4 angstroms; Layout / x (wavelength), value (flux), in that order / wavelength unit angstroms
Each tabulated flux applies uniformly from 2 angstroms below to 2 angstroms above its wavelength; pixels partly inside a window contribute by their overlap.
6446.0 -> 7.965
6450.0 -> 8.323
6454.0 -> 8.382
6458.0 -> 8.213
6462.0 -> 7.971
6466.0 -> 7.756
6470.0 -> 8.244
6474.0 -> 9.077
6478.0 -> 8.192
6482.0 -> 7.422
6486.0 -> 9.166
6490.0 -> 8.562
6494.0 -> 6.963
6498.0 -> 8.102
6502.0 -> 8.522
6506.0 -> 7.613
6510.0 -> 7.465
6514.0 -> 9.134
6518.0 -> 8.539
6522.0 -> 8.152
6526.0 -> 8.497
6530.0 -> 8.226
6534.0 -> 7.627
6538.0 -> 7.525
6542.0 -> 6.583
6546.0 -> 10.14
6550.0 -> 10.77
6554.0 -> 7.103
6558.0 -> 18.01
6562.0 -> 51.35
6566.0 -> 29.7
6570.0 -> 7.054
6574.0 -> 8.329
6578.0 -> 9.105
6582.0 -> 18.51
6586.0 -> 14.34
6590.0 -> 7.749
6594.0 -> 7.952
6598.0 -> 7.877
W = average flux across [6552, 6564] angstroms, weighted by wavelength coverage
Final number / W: 25.5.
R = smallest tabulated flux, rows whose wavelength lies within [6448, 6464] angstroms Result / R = 7.971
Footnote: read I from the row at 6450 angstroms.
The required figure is 8.323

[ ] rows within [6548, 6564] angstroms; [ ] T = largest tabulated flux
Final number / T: 51.35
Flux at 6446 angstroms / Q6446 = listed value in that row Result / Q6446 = 7.965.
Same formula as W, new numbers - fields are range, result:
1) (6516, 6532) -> 8.35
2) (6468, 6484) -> 8.23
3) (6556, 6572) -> 26.5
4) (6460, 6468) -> 7.86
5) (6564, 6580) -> 13.5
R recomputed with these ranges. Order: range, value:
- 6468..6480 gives 8.192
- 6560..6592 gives 7.054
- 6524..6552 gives 6.583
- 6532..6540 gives 7.525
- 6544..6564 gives 7.103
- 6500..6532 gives 7.465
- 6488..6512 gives 6.963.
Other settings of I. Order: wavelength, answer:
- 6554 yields 7.103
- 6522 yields 8.152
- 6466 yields 7.756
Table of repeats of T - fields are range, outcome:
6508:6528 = 9.134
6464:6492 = 9.166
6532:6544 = 7.627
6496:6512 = 8.522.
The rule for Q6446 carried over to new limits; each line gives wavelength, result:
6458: 8.213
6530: 8.226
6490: 8.562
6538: 7.525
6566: 29.7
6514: 9.134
